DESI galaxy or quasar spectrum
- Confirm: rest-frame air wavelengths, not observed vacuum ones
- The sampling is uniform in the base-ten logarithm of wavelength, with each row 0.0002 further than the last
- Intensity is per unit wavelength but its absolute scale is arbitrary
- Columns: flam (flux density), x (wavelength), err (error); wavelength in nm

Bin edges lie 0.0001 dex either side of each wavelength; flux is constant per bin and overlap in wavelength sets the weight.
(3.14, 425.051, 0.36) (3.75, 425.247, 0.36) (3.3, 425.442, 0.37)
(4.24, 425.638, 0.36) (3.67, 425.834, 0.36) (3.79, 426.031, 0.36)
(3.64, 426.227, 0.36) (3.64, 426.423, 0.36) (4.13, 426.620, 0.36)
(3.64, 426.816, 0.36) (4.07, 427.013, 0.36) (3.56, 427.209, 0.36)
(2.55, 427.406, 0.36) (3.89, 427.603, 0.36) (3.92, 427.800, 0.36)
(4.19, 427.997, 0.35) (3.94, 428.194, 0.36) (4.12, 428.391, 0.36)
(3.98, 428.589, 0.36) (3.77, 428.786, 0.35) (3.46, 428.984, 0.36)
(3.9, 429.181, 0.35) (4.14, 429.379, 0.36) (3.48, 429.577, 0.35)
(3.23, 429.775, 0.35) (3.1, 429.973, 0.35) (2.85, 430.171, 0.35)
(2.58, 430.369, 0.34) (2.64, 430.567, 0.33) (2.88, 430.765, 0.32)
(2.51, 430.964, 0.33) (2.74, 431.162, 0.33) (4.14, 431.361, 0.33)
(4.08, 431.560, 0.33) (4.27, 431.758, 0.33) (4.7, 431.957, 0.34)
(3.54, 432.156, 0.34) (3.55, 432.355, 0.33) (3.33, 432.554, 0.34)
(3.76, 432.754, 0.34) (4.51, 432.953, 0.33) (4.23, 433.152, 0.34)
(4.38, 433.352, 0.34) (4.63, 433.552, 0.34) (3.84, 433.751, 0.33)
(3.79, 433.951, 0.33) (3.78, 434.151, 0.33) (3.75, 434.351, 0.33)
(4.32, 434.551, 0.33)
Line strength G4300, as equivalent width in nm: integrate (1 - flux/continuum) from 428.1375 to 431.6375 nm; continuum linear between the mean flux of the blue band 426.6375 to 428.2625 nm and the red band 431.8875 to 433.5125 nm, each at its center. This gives 0.41 nm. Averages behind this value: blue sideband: 3.74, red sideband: 4.01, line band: 3.41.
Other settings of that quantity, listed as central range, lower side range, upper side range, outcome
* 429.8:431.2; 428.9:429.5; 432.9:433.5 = 0.43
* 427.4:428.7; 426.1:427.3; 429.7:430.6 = -0.17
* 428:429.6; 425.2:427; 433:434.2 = 0.01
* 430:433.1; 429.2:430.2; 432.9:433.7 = 0.37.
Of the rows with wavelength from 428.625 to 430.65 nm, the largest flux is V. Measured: 4.14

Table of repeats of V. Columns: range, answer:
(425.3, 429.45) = 4.24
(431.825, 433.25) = 4.7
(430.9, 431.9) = 4.27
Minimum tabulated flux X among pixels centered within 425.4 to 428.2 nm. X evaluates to 2.55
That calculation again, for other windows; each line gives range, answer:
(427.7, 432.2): 2.51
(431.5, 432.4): 3.54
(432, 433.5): 3.33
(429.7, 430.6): 2.58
